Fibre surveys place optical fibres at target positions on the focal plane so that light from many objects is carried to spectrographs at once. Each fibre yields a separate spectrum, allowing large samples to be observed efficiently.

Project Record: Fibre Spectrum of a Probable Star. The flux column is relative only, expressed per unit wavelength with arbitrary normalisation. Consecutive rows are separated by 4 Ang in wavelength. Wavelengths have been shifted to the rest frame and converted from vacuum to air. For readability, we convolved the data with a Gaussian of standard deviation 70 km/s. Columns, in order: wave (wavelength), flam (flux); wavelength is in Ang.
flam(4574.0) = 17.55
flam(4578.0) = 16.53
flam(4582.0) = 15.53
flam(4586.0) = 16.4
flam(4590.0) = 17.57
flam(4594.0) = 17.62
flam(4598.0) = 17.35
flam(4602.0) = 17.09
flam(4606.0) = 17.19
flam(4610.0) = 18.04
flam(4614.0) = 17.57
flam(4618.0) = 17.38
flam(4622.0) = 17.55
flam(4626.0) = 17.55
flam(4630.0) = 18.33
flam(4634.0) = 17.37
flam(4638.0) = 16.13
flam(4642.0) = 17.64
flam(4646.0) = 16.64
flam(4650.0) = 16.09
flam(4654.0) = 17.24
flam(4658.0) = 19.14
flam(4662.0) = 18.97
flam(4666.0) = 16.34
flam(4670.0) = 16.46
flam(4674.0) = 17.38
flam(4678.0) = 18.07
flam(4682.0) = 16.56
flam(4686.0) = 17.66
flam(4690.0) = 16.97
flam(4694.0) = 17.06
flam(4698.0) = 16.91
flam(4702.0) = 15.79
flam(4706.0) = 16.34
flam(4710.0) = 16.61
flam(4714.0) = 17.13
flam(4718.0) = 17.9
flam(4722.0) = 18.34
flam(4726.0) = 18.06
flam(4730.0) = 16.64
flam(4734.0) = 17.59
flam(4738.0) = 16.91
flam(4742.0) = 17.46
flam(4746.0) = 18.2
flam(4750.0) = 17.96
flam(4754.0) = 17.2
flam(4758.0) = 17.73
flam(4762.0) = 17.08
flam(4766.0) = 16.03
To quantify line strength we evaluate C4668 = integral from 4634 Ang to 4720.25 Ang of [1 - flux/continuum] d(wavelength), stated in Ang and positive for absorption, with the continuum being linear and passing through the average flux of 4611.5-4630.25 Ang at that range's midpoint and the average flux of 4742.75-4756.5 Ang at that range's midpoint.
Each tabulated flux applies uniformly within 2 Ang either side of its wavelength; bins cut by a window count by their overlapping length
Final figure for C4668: 2.80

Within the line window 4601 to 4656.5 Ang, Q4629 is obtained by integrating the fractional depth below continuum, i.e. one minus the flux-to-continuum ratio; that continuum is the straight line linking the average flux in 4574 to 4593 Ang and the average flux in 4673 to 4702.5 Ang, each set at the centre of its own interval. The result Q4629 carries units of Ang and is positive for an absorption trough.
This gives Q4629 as -1.4 Ang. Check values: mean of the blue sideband 16.7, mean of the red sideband 17.1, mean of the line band 17.3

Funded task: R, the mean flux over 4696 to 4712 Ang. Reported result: 16.4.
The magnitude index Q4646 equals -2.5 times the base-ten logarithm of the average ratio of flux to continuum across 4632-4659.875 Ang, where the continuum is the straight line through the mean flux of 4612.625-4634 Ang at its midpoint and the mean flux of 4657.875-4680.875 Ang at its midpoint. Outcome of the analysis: 0.03 mag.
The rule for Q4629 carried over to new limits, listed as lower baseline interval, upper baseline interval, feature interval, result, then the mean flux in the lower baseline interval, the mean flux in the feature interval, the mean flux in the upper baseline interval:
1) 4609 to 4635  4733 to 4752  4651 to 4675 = 0.18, 17.7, 17.5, 17.6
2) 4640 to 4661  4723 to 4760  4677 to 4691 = 0.15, 17.4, 17.3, 17.5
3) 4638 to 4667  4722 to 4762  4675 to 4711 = 1.13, 17.4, 16.9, 17.5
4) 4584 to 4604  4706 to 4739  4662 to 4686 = 0.15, 17.2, 17.2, 17.3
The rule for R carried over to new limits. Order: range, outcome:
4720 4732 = 17.7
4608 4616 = 17.8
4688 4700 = 17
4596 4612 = 17.4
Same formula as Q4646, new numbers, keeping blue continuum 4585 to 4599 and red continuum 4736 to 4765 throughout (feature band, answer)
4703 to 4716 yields 0.05 mag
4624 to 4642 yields 0.00 mag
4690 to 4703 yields 0.04 mag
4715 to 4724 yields -0.04 mag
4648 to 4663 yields -0.03 mag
